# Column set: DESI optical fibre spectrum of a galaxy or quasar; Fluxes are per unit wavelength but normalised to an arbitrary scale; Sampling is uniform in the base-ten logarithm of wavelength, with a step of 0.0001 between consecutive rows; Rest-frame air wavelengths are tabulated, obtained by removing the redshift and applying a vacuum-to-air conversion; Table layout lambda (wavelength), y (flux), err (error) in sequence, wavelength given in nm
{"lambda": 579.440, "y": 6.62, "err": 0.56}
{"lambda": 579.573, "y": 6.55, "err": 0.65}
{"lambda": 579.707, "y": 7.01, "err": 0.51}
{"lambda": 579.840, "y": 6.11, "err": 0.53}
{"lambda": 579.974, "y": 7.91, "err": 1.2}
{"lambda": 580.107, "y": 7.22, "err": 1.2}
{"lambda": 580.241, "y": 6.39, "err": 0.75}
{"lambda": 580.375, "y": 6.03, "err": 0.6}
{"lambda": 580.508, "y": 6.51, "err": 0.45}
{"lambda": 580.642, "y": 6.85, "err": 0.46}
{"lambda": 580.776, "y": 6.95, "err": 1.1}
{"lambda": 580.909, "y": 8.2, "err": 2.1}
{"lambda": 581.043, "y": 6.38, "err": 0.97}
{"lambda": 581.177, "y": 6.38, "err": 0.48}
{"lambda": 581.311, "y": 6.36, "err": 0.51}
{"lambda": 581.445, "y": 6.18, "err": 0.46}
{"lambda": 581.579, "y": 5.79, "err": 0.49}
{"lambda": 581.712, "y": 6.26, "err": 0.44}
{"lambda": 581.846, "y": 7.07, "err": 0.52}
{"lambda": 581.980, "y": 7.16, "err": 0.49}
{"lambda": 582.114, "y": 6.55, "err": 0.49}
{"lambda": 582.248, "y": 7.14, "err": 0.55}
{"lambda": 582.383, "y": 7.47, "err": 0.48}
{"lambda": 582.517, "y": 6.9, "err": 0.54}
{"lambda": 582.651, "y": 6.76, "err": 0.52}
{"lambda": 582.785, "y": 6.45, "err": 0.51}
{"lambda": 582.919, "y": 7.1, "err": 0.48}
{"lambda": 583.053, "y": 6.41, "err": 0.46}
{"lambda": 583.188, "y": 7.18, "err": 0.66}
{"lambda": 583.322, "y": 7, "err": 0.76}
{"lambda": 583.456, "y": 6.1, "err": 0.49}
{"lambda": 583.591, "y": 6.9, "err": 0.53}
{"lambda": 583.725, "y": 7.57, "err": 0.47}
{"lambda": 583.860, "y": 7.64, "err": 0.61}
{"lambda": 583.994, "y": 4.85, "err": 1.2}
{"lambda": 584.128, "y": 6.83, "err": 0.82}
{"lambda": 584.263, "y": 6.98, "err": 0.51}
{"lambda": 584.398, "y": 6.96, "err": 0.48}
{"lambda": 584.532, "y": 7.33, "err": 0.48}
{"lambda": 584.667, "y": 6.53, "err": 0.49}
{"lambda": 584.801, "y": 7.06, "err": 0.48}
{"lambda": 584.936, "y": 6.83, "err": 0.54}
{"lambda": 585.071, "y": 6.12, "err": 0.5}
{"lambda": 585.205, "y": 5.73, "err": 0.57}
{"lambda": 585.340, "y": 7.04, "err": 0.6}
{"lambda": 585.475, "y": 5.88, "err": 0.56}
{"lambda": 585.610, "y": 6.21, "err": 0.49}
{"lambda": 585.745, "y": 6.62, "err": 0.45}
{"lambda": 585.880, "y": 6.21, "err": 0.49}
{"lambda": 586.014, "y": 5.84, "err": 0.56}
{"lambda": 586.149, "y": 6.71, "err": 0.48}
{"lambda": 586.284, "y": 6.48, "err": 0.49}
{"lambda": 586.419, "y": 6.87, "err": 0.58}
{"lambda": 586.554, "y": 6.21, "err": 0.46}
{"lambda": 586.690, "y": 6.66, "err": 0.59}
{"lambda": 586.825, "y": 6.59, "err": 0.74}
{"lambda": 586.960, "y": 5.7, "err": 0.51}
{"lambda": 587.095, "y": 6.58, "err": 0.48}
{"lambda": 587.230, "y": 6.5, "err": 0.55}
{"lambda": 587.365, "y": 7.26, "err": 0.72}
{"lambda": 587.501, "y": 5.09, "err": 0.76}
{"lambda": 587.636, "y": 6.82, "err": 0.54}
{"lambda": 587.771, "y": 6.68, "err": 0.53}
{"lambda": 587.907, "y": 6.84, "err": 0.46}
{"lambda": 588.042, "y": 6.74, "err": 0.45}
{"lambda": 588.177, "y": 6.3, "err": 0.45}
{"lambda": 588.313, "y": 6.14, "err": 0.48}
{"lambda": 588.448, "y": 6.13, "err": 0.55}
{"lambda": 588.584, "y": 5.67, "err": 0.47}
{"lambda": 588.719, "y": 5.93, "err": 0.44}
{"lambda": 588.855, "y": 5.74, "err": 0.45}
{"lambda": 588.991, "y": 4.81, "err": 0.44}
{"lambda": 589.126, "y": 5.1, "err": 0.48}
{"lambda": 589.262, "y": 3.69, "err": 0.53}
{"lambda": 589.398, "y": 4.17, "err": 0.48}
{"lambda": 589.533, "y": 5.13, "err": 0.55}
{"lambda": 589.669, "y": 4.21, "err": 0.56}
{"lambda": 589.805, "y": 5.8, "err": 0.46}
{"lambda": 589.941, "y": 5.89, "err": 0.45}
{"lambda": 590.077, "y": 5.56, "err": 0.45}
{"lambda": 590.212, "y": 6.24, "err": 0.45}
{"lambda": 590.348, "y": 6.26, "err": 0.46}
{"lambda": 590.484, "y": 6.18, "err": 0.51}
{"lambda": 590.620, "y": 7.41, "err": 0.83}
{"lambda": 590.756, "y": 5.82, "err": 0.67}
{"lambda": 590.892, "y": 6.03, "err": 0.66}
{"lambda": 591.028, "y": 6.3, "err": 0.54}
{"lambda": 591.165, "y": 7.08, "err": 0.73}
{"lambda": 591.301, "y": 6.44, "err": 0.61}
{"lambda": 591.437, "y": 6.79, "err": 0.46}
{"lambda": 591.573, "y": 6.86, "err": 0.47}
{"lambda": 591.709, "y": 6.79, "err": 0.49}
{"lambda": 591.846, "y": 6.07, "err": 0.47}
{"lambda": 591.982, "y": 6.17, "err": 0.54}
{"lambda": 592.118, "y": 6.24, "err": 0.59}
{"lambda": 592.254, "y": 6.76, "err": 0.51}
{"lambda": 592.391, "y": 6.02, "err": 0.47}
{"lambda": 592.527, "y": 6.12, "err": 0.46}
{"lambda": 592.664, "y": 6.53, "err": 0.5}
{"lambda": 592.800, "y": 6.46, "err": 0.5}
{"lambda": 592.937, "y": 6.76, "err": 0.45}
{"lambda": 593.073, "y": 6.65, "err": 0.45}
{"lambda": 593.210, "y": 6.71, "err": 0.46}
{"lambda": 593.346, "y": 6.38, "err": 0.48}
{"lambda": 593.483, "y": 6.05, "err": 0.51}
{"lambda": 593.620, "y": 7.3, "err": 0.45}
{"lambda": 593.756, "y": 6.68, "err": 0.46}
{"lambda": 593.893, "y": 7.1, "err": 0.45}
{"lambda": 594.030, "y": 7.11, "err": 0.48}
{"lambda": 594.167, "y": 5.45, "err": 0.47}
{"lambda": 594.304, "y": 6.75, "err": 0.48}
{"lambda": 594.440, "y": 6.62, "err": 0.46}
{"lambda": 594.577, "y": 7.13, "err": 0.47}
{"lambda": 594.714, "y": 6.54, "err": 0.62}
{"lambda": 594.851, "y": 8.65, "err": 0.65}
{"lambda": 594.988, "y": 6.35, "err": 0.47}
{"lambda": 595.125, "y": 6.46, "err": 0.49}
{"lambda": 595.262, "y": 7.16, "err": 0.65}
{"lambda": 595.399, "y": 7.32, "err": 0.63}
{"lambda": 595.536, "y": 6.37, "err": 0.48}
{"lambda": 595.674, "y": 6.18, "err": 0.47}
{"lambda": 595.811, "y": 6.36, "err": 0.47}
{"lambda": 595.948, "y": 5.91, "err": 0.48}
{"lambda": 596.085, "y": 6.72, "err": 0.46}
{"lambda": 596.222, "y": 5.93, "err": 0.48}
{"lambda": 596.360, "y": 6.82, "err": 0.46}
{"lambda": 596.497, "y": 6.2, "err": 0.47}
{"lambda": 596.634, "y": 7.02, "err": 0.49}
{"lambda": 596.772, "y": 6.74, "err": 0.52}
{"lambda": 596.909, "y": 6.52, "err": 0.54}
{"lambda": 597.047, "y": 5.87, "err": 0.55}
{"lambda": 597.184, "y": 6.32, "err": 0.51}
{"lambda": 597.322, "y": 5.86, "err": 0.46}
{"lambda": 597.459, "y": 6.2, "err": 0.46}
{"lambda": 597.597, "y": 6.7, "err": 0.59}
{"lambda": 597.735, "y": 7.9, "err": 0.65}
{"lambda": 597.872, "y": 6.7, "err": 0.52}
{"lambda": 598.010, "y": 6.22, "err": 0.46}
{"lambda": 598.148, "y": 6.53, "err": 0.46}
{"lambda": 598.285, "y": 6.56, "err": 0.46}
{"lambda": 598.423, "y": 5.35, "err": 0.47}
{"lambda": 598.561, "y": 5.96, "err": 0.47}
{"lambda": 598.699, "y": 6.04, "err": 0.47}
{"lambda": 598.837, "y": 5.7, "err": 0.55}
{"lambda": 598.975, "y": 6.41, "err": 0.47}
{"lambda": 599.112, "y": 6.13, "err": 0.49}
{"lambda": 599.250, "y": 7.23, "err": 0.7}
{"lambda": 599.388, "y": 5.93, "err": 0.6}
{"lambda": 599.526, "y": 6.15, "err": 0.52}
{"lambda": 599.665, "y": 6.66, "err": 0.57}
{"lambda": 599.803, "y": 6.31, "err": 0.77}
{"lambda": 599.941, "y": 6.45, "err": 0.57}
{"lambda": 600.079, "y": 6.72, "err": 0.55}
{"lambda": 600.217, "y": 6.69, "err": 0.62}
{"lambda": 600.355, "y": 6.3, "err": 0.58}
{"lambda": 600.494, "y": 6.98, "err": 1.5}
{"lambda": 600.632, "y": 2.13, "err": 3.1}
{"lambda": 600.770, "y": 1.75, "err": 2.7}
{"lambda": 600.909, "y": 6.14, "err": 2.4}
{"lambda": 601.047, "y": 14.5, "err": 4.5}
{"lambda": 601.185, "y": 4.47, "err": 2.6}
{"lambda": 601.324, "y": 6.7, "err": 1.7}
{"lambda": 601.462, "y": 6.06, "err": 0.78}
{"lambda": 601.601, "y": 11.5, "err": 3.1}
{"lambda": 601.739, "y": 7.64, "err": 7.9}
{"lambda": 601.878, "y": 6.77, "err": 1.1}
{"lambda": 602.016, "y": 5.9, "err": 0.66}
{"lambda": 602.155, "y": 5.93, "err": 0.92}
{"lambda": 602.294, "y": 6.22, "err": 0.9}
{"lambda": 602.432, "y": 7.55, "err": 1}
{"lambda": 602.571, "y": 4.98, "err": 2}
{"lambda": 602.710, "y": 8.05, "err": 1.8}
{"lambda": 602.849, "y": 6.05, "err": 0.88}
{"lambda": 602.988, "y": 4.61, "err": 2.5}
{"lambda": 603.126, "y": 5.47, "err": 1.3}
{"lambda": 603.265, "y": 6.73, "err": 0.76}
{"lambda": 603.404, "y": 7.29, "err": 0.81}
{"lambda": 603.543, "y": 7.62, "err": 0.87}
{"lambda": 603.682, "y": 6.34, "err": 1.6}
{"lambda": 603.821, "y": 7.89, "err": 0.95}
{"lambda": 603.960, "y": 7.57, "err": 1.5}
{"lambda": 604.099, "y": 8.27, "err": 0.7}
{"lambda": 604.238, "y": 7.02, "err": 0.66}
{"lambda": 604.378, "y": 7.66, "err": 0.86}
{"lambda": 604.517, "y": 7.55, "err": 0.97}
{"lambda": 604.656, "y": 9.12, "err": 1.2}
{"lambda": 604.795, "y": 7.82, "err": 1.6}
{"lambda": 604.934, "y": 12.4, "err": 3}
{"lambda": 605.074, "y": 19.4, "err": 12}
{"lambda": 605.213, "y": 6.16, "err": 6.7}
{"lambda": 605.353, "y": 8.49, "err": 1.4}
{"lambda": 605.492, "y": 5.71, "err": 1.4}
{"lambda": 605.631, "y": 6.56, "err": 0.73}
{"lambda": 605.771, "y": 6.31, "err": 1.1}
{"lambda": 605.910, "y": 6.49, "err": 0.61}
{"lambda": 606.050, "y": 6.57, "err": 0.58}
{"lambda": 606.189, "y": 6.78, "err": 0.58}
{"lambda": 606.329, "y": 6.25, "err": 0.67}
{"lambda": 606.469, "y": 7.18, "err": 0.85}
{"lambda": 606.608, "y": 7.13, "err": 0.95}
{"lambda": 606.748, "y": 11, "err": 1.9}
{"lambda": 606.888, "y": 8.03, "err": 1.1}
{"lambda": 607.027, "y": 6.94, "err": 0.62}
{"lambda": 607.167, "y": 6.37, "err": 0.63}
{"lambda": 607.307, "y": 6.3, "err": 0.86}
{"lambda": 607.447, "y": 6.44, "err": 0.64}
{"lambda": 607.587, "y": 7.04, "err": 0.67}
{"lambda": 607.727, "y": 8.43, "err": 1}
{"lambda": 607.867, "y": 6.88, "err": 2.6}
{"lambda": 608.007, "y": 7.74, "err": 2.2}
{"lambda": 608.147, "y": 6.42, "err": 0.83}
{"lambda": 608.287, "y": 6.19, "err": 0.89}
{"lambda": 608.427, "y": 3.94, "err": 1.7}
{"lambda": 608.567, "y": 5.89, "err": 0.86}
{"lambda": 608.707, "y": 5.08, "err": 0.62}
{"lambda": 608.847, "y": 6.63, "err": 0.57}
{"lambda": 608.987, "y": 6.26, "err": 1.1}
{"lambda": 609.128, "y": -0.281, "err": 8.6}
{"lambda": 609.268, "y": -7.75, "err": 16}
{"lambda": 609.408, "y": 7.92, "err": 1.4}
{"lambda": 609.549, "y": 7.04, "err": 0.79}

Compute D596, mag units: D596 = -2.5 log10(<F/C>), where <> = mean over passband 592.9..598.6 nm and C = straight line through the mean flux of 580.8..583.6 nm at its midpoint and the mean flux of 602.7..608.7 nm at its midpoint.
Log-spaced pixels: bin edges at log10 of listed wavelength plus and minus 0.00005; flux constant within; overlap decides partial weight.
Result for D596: 0.08 mag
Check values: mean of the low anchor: 6.75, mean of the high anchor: 7.37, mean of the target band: 6.58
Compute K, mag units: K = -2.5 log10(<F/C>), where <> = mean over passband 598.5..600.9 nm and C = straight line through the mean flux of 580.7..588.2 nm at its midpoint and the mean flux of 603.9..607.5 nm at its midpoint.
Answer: 0.274 mag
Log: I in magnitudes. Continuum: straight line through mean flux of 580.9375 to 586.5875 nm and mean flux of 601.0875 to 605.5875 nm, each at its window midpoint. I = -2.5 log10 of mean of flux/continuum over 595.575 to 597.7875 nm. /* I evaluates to 0.13 mag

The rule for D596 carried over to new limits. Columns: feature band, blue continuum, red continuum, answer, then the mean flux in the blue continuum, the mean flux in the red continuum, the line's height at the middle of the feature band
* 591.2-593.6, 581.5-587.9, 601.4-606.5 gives 0.075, 6.61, 7.46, 6.95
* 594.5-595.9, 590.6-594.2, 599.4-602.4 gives -0.048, 6.52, 6.57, 6.54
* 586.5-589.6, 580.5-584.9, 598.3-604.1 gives 0.134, 6.79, 6.53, 6.71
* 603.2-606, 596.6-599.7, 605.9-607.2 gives -0.143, 6.37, 7.34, 7.11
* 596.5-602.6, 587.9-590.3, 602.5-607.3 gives 0.066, 5.54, 7.57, 6.88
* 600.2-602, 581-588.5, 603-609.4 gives 0.012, 6.57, 6.86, 6.79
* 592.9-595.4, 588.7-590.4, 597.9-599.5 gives -0.185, 5.24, 6.2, 5.72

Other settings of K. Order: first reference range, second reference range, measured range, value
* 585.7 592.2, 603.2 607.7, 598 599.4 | 0.15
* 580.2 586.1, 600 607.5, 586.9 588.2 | 0.05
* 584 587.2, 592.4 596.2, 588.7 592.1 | 0.12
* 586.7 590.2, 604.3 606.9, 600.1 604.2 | 0.16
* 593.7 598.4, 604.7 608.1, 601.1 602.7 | 0.07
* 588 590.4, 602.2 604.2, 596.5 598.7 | -0.03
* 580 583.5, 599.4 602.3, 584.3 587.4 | 0.03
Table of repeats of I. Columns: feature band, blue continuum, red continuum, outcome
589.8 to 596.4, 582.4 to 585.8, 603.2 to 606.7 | 0.108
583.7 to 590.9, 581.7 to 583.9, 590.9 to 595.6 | 0.105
